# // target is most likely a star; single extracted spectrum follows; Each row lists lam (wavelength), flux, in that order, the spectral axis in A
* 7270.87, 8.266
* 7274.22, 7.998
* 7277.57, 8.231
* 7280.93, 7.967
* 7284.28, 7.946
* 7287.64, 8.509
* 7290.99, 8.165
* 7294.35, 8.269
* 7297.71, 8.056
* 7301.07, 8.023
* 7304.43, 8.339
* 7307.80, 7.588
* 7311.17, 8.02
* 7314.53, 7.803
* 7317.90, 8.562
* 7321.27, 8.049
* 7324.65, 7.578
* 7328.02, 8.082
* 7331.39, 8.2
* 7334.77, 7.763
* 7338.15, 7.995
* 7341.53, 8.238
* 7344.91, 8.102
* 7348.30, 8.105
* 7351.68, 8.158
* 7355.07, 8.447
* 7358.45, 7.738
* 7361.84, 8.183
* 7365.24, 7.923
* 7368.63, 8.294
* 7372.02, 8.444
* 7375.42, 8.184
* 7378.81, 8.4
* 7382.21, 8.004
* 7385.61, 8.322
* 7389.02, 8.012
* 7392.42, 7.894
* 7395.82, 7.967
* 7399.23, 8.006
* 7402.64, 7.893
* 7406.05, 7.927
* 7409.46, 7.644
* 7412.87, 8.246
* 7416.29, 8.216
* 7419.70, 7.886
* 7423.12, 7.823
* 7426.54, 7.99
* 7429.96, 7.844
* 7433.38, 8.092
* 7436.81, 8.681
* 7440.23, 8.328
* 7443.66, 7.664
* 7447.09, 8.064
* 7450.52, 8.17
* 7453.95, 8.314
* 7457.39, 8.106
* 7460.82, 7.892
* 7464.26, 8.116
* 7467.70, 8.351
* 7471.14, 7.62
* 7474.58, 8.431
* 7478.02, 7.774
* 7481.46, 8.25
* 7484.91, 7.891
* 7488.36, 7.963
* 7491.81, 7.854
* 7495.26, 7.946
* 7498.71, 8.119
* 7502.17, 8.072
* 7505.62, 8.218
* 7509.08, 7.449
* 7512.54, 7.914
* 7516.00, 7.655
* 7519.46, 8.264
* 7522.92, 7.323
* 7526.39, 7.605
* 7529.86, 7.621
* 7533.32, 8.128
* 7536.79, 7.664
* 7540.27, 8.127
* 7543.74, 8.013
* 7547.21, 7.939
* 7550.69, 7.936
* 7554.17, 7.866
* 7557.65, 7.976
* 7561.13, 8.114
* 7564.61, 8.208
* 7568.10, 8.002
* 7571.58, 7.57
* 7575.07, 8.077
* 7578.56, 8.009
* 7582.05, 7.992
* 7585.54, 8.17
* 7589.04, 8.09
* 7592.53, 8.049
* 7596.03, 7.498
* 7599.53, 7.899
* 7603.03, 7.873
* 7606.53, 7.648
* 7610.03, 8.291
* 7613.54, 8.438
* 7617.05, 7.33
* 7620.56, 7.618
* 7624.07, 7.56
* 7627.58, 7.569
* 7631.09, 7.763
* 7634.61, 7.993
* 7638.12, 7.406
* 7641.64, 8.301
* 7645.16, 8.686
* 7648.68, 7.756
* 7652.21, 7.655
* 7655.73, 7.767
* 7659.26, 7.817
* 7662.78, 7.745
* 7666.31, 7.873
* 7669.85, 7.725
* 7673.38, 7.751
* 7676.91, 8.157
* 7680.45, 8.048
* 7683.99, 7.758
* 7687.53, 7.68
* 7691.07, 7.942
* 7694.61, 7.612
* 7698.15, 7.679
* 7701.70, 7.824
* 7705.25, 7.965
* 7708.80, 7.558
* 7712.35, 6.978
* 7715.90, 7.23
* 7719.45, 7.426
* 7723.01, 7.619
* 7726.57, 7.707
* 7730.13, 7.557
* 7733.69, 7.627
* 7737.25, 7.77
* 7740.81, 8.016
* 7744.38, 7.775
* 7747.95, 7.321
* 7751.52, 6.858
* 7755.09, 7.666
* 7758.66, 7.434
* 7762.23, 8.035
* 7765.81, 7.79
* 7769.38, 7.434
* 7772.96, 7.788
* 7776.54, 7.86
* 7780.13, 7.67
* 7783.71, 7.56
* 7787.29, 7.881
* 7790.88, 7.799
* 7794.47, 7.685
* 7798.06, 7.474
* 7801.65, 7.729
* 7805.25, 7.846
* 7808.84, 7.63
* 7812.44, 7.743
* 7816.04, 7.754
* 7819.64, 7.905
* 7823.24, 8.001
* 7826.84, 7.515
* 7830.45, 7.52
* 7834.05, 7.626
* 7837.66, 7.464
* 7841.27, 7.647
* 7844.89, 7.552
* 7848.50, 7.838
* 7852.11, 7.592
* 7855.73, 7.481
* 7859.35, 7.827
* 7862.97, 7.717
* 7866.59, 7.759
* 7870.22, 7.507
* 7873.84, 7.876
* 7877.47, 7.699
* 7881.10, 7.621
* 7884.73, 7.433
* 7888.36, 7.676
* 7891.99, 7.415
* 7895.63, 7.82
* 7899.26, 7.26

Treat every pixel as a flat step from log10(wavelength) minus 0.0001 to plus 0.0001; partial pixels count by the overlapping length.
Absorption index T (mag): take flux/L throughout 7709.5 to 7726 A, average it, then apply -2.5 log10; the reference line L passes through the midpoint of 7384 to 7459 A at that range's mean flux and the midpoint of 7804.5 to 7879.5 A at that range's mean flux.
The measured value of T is 0.06 mag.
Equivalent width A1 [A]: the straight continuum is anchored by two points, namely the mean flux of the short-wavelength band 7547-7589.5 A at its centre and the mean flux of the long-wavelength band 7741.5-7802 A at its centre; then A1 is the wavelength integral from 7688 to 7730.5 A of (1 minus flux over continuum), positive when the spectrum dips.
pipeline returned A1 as 0.8 A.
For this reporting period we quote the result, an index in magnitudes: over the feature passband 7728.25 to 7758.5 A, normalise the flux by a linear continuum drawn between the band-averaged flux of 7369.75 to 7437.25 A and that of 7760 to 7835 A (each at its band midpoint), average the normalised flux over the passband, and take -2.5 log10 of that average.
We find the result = 0.03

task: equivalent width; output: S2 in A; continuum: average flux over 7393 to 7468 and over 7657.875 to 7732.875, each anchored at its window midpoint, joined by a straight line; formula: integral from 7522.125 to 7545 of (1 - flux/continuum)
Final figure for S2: 0.3 A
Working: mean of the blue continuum 8.05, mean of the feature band 7.8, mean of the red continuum 7.7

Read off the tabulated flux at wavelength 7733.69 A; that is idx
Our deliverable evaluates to 7.627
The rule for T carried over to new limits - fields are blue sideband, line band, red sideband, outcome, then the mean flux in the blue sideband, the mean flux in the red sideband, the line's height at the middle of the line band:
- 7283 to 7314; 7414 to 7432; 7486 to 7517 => 0.00 mag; 8.09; 7.91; 7.98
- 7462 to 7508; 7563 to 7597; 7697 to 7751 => -0.02 mag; 8.04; 7.58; 7.86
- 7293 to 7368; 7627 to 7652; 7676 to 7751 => -0.03 mag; 8.06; 7.66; 7.74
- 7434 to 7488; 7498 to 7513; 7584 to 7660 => 0.01 mag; 8.1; 7.87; 8.04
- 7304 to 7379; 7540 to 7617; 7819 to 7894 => -0.01 mag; 8.09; 7.65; 7.88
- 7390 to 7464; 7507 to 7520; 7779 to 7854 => 0.02 mag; 8.03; 7.69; 7.96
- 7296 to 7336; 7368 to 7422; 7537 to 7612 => -0.01 mag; 8.01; 7.96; 7.99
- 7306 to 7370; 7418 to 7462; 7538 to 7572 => -0.01 mag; 8.04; 7.99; 8.02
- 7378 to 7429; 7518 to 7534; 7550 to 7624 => 0.03 mag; 8.01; 7.93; 7.95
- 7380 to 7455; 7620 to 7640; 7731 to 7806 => 0.02 mag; 8.04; 7.66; 7.81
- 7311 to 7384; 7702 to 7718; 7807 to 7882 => 0.05 mag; 8.11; 7.68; 7.8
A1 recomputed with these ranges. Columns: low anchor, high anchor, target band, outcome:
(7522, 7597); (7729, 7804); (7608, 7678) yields -0.39 A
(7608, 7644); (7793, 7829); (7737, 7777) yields 0.65 A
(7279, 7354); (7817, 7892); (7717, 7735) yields 0.43 A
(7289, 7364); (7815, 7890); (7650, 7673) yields 0.14 A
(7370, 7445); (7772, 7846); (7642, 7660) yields -0.29 A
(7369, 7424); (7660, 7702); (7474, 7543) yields 0.53 A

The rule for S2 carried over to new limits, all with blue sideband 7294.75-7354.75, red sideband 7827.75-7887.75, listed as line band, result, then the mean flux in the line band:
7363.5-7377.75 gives -0.4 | 8.22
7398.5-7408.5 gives 0.1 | 7.91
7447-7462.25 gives -0.3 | 8.12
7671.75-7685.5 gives -0.3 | 7.93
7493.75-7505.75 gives -0.2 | 8.08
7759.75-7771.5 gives 0.0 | 7.74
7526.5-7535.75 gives 0.1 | 7.82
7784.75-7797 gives -0.1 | 7.76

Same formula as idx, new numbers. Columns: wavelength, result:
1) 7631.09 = 7.763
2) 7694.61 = 7.612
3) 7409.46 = 7.644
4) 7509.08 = 7.449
